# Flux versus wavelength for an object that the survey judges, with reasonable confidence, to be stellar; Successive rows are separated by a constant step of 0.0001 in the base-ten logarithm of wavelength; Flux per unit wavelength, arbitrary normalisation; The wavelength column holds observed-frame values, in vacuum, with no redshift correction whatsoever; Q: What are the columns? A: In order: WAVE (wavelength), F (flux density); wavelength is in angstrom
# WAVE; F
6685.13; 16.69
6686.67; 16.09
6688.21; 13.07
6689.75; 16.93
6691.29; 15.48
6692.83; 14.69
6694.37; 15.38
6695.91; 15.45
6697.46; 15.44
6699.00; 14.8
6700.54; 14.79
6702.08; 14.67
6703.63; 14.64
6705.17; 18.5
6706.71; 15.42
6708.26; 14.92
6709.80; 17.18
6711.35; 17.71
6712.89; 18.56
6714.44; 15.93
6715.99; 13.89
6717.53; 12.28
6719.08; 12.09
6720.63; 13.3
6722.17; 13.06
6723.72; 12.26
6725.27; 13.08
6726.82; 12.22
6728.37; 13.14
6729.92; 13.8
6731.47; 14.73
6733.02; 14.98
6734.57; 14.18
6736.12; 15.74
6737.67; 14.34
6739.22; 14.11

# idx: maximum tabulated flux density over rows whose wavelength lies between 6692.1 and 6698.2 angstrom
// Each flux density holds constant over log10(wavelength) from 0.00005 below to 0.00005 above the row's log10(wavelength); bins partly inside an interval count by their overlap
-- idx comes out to 15.45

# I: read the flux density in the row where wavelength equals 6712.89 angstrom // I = 18.56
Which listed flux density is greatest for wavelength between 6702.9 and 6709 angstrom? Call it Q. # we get 18.5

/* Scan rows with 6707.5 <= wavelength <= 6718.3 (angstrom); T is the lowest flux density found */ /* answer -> 12.28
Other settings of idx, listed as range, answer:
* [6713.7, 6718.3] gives 15.93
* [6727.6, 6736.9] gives 15.74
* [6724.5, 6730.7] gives 13.8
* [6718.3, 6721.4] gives 13.3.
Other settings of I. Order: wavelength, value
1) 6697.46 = 15.44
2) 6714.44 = 15.93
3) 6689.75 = 16.93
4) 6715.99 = 13.89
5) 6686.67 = 16.09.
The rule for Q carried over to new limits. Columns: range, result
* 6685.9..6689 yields 16.09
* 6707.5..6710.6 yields 17.18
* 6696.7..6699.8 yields 15.44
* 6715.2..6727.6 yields 13.89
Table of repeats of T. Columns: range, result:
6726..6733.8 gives 12.22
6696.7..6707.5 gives 14.64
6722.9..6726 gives 12.26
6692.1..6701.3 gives 14.69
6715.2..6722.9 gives 12.09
